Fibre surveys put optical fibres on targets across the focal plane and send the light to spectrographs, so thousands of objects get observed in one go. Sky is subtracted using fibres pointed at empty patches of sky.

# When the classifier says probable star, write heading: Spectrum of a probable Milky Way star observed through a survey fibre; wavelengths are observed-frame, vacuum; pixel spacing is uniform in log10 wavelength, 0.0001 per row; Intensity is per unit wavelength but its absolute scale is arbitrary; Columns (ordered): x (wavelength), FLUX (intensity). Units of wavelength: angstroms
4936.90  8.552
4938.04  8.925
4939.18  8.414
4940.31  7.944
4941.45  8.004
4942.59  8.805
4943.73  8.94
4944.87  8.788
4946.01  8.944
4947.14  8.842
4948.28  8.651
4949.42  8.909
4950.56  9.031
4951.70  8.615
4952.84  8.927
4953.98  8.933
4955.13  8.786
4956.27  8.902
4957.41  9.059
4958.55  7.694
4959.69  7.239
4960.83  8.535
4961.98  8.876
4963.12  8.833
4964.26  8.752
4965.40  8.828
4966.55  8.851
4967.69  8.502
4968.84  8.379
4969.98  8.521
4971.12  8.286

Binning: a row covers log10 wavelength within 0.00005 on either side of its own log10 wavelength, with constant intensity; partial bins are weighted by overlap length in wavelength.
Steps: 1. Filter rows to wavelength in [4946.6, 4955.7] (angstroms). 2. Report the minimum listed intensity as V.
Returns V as 8.615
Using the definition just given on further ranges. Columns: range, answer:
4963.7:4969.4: 8.379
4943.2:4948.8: 8.651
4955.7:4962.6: 7.239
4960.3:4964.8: 8.535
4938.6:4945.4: 7.944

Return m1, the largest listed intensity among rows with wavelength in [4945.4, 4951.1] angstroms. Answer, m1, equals 9.031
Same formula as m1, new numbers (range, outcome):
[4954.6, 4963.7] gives 9.059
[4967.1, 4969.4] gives 8.502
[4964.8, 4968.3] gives 8.851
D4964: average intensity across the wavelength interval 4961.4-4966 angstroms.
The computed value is 8.81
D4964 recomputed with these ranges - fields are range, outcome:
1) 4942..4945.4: 8.83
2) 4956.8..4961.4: 8.15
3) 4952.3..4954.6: 8.89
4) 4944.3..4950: 8.84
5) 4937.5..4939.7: 8.66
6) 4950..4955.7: 8.85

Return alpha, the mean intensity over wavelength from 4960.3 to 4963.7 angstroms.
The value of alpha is 8.75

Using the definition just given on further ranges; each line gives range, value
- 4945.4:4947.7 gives 8.92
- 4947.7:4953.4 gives 8.82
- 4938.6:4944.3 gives 8.42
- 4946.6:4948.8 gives 8.74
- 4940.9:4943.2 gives 8.4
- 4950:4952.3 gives 8.82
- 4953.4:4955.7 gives 8.83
